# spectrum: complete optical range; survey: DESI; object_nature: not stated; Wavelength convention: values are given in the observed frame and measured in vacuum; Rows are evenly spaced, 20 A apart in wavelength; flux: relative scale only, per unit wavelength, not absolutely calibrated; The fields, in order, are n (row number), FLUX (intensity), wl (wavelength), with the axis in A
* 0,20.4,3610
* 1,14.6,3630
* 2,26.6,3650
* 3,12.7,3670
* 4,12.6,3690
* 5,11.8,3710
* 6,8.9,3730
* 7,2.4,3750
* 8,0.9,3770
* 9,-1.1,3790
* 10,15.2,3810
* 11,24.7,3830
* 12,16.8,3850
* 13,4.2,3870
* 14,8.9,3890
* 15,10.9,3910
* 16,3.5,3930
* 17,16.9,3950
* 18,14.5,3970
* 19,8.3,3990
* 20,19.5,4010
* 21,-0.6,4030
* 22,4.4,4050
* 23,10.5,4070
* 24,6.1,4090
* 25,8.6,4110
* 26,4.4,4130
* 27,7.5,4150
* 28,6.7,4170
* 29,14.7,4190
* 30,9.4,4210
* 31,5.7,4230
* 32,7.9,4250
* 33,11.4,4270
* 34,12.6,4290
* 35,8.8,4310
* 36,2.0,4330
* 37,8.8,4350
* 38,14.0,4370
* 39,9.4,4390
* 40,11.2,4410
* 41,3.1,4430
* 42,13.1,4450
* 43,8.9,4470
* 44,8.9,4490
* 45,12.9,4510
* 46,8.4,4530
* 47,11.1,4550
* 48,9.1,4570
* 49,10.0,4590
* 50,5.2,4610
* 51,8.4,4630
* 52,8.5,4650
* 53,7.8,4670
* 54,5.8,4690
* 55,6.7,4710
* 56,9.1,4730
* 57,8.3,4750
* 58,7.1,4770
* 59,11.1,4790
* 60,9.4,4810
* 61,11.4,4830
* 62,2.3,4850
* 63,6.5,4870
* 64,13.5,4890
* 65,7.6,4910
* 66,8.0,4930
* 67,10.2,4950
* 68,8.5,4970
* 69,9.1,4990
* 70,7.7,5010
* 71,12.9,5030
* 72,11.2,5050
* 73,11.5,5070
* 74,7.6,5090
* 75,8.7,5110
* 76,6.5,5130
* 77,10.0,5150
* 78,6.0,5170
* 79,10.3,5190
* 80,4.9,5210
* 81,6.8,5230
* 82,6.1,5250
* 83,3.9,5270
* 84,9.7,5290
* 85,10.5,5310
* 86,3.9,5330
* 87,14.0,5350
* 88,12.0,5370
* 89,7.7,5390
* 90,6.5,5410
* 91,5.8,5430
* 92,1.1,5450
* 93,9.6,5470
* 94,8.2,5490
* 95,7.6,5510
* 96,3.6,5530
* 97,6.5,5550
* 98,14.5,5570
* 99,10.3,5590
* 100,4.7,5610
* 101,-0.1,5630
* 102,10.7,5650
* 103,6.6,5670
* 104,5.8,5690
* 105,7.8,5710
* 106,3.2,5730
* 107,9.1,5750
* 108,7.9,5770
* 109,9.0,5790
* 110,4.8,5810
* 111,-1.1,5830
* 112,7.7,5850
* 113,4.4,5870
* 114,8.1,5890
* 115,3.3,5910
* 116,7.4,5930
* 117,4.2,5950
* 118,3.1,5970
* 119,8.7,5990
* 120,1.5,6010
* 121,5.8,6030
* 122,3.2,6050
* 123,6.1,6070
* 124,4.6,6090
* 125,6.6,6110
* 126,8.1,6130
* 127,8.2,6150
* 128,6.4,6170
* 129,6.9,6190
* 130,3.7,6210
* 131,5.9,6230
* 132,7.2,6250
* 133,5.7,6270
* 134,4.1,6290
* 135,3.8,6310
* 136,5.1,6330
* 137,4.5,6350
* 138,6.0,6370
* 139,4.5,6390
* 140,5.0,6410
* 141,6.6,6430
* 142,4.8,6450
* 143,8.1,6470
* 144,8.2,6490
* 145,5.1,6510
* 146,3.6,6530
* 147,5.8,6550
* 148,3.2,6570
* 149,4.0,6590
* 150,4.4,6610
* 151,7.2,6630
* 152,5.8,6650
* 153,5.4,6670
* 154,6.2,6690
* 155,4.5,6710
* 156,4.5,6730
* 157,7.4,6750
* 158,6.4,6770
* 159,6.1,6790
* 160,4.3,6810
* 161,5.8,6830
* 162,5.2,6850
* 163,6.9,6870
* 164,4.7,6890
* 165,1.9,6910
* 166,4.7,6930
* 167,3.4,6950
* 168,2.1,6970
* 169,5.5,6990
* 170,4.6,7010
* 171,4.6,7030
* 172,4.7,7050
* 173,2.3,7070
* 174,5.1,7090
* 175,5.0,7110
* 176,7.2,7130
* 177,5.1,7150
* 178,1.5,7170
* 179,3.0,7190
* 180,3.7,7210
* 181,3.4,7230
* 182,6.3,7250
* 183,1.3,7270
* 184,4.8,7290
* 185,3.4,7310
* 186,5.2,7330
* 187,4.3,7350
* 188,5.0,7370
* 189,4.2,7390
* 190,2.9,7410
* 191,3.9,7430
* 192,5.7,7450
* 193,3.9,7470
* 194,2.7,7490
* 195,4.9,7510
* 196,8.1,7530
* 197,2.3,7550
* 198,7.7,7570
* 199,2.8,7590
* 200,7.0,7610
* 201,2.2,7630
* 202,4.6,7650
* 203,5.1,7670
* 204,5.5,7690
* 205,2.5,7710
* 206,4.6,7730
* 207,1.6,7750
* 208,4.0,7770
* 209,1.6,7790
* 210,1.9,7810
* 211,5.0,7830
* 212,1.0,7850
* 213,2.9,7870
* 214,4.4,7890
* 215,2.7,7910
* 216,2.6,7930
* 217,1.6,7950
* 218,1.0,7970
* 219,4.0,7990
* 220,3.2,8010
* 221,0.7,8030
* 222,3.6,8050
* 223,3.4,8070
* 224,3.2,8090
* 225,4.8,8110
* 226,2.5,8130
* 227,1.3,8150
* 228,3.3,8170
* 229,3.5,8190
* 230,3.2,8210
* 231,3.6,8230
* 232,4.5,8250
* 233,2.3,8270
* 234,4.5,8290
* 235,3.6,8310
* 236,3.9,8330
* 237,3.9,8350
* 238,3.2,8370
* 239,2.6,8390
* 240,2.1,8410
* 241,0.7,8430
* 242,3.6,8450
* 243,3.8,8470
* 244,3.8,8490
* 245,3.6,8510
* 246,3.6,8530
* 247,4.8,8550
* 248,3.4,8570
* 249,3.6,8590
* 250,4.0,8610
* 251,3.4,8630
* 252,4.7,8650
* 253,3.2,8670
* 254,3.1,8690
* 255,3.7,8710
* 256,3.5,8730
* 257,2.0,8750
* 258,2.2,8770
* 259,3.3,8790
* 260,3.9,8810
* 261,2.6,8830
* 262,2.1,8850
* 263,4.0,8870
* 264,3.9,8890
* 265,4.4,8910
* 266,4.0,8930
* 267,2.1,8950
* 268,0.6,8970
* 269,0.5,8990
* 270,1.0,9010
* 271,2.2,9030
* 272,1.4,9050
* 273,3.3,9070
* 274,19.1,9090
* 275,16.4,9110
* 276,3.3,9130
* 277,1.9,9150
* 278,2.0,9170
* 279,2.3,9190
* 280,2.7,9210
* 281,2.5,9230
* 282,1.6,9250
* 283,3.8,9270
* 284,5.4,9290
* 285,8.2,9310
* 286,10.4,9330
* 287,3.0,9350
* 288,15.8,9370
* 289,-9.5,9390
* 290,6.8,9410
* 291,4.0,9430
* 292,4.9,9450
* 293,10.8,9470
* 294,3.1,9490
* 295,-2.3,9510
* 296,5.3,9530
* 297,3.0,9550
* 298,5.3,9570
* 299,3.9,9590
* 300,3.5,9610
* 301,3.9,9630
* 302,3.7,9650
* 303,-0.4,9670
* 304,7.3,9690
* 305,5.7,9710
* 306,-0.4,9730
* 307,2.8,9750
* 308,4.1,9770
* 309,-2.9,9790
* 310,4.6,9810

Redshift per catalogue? 1.440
